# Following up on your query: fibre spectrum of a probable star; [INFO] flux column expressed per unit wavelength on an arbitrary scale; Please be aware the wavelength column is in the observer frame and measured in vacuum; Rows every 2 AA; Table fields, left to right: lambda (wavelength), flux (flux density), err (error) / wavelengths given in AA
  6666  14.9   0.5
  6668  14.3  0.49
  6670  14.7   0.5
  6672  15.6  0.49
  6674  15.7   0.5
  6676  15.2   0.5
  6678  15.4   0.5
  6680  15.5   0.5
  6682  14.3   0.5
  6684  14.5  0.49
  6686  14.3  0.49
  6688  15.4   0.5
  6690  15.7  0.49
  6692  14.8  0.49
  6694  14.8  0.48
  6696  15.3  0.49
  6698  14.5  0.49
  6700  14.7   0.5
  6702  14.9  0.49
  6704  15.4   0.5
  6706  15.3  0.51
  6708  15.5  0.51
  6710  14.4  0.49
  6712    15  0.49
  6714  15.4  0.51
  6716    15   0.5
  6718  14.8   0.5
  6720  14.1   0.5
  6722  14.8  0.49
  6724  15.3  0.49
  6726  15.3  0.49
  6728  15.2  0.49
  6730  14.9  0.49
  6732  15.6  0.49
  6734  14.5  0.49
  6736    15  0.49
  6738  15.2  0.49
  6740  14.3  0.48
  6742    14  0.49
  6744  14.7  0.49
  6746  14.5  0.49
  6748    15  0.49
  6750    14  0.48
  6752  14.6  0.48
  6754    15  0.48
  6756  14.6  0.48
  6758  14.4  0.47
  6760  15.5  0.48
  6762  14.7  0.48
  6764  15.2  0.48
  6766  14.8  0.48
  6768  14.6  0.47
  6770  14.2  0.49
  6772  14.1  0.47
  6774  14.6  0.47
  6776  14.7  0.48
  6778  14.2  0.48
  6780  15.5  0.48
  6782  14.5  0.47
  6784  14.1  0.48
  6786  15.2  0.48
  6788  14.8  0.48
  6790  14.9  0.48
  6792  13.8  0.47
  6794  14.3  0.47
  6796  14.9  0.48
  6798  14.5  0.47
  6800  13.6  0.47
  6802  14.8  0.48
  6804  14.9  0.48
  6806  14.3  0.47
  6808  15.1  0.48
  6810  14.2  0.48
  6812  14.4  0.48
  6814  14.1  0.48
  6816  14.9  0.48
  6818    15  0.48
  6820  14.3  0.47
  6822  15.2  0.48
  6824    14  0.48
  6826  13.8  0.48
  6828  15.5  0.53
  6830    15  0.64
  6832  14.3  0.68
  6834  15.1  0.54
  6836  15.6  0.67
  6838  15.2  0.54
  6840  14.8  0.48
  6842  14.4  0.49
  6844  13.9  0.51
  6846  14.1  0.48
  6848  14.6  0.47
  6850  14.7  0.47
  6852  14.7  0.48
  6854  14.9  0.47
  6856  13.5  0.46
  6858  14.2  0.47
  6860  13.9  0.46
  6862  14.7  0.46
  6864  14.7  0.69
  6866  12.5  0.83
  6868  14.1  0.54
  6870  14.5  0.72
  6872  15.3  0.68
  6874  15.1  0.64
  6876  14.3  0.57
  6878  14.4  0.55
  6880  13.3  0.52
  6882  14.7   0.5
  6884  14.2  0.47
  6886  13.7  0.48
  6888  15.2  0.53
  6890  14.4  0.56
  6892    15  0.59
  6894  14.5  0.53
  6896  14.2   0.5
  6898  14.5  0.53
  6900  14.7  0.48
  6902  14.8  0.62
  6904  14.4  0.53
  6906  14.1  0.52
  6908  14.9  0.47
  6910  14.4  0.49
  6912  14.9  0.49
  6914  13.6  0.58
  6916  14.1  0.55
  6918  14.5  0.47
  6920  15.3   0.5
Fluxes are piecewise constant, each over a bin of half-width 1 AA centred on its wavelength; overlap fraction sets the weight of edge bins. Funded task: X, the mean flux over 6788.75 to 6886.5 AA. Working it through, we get 14.5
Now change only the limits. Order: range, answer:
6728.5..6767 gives 14.8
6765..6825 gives 14.6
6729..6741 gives 14.9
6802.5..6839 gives 14.7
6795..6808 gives 14.5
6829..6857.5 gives 14.6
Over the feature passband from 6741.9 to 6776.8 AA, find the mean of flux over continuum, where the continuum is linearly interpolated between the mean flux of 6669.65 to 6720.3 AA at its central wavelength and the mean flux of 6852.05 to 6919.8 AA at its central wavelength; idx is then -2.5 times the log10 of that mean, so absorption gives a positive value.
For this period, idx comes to 0.01 mag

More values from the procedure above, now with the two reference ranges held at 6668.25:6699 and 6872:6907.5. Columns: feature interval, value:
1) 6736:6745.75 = 0.02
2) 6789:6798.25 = 0.02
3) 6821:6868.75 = 0.01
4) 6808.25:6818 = 0.01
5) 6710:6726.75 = 0.00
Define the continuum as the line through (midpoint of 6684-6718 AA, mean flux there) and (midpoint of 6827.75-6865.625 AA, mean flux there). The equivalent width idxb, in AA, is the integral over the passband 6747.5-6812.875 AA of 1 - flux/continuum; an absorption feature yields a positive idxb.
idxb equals 0.72 AA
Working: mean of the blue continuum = 15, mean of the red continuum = 14.6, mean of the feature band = 14.6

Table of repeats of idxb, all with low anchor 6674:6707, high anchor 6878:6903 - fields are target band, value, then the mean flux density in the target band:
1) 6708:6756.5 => 0.3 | 14.8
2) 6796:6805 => 0.1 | 14.5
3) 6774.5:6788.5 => 0.0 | 14.7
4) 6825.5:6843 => -0.3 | 14.9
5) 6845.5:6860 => 0.2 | 14.4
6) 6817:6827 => 0.1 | 14.5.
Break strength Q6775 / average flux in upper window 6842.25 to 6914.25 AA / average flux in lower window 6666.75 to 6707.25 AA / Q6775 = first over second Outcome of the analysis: 1.0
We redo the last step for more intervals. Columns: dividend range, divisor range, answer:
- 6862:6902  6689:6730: 0.96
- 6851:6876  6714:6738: 0.96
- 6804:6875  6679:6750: 0.98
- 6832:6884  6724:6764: 0.97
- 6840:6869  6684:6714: 0.95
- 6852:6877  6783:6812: 0.99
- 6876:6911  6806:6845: 0.98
